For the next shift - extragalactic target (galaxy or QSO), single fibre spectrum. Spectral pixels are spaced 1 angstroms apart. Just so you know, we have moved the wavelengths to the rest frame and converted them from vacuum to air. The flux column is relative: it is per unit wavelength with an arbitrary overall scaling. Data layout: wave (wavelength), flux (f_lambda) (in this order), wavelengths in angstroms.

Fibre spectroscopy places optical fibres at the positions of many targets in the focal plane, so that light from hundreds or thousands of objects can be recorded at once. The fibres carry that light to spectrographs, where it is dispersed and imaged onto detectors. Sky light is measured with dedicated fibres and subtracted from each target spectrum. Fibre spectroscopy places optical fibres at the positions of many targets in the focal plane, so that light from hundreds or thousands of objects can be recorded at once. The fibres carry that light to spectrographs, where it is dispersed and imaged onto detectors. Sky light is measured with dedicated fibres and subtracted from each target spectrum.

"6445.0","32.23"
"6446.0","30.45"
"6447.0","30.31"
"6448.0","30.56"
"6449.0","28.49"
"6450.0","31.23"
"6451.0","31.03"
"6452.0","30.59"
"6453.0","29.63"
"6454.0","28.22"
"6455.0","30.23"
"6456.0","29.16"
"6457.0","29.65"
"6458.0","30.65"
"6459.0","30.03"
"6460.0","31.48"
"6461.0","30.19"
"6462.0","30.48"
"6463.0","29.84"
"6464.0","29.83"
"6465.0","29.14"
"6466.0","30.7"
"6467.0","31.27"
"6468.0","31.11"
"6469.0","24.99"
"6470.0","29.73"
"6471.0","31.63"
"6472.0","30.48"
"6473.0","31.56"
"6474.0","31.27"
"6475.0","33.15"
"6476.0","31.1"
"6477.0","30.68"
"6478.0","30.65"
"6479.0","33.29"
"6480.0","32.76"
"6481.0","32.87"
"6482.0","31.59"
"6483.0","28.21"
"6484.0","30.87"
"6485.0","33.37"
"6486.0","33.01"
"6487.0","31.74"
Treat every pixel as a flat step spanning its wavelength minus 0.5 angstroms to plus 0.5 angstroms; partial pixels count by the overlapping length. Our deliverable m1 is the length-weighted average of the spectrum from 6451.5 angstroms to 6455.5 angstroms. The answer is 29.7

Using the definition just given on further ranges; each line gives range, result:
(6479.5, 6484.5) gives 31.3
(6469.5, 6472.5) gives 30.6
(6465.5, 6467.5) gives 31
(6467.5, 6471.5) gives 29.4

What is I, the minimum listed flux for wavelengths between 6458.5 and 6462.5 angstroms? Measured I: 30.03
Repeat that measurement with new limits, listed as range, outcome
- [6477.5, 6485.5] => 28.21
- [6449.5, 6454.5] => 28.22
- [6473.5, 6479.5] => 30.65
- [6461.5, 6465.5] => 29.14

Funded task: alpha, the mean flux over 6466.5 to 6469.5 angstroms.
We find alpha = 29.1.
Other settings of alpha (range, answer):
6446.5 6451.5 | 30.3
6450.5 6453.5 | 30.4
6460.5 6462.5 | 30.3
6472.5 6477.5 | 31.6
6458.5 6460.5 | 30.8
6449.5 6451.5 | 31.1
